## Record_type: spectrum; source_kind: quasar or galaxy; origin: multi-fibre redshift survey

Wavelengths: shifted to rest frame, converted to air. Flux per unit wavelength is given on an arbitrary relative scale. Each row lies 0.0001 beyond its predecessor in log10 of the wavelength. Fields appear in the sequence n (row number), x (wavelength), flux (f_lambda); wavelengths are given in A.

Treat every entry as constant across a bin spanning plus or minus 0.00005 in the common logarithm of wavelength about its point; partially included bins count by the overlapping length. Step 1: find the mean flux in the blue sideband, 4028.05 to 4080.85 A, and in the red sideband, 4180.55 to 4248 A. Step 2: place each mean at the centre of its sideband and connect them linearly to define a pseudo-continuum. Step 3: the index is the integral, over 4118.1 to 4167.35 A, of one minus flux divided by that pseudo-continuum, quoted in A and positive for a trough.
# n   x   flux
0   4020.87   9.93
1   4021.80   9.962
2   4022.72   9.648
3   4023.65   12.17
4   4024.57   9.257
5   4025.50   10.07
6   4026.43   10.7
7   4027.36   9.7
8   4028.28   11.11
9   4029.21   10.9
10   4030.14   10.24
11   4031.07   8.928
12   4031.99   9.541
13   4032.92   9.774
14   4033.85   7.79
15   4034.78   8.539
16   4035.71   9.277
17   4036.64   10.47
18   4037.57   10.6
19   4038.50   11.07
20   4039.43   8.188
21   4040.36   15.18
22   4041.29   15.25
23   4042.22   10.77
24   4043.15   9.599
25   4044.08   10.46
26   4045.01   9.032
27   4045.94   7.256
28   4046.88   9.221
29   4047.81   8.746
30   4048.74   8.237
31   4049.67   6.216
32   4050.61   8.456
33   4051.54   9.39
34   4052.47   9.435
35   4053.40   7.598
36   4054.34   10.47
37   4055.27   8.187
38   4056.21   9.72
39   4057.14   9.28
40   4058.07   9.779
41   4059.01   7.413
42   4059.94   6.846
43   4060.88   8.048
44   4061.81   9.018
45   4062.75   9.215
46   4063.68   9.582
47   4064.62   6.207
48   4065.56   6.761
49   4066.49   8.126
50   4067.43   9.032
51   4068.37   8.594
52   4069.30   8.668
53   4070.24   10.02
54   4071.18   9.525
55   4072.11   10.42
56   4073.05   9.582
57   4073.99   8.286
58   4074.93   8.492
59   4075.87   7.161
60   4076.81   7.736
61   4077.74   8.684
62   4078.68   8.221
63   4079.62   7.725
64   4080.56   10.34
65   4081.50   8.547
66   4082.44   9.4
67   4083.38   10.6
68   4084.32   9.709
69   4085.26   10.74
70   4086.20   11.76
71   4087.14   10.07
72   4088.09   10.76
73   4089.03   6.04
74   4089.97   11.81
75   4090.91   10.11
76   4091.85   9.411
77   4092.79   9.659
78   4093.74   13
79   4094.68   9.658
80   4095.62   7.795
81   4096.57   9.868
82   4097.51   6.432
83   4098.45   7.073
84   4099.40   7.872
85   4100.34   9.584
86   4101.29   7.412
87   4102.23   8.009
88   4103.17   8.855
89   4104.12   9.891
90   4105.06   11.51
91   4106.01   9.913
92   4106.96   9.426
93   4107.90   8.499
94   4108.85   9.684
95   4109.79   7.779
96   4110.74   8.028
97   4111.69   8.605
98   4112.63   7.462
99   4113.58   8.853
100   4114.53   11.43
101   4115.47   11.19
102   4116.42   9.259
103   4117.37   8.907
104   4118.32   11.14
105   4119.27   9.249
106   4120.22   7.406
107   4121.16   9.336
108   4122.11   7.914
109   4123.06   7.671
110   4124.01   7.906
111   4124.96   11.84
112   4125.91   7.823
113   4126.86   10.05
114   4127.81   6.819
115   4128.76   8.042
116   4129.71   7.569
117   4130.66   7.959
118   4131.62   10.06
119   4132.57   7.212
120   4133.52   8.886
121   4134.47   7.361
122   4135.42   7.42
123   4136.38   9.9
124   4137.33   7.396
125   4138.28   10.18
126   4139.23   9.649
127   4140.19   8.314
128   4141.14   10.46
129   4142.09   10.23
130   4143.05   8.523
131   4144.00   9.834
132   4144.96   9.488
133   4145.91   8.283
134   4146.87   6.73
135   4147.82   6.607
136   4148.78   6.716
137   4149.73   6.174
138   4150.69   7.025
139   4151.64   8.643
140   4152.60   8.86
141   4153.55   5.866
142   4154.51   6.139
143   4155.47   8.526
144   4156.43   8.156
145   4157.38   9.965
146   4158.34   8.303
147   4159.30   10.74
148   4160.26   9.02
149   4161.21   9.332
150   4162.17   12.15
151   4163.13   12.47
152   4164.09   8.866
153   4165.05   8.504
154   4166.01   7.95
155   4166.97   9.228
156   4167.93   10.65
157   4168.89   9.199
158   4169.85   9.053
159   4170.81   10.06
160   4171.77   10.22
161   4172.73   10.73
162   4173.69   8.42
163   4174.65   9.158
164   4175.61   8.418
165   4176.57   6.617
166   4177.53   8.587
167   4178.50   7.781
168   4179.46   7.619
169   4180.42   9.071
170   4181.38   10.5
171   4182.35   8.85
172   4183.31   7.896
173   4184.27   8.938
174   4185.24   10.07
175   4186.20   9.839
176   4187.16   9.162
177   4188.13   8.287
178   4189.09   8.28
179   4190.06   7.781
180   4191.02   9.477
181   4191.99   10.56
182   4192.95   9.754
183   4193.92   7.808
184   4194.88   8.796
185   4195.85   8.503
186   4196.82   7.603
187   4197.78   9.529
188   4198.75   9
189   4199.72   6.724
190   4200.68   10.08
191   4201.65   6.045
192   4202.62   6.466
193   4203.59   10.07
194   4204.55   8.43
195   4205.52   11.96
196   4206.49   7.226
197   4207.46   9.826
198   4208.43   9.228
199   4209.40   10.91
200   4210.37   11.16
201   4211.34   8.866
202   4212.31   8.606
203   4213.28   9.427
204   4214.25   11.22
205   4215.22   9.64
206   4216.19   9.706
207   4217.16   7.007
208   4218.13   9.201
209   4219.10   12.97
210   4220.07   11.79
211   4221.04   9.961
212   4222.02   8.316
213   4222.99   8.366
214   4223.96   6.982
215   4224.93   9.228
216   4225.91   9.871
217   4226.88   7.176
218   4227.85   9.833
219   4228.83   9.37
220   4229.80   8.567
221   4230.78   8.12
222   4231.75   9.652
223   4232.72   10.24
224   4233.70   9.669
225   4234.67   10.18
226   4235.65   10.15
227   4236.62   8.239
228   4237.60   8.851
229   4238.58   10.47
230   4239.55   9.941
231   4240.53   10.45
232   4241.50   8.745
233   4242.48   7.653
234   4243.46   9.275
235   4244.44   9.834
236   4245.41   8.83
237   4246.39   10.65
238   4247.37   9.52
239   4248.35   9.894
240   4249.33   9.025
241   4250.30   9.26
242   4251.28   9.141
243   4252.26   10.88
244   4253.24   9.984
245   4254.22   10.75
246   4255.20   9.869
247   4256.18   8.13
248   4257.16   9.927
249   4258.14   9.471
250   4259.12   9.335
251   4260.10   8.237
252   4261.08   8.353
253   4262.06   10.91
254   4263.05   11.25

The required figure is 2.9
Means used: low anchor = 9.15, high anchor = 9.21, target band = 8.64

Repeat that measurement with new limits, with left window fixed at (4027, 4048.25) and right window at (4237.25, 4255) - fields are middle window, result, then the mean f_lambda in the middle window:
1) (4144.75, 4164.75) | 2.8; 8.47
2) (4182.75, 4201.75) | 1.9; 8.76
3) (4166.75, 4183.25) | 1.3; 9.04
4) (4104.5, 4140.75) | 3.7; 8.89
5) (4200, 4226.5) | 1.0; 9.33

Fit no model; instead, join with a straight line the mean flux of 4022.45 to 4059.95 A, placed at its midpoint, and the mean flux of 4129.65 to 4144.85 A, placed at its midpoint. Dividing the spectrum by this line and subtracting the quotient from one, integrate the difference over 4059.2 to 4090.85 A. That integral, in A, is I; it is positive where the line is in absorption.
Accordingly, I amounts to 1.4 A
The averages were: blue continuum 9.65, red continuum 8.86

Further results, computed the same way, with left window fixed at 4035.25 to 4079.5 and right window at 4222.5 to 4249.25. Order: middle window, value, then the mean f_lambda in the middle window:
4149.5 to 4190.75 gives 1.4 A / 8.88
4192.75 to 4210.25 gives 0.8 A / 8.81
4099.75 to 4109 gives -0.1 A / 9.25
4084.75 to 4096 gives -1.2 A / 10.1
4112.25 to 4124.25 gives 0.1 A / 9.09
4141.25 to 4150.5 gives 1.0 A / 8.12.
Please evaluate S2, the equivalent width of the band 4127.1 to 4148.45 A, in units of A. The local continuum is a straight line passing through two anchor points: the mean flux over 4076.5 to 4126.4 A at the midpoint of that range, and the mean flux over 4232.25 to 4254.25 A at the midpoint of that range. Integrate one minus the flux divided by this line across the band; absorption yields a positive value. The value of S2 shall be 1.9 A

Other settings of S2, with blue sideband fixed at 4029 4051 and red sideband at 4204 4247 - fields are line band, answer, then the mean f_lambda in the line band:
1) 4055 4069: 1.9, 8.39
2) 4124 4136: 1.5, 8.41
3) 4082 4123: 1.4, 9.31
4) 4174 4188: 1.2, 8.74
